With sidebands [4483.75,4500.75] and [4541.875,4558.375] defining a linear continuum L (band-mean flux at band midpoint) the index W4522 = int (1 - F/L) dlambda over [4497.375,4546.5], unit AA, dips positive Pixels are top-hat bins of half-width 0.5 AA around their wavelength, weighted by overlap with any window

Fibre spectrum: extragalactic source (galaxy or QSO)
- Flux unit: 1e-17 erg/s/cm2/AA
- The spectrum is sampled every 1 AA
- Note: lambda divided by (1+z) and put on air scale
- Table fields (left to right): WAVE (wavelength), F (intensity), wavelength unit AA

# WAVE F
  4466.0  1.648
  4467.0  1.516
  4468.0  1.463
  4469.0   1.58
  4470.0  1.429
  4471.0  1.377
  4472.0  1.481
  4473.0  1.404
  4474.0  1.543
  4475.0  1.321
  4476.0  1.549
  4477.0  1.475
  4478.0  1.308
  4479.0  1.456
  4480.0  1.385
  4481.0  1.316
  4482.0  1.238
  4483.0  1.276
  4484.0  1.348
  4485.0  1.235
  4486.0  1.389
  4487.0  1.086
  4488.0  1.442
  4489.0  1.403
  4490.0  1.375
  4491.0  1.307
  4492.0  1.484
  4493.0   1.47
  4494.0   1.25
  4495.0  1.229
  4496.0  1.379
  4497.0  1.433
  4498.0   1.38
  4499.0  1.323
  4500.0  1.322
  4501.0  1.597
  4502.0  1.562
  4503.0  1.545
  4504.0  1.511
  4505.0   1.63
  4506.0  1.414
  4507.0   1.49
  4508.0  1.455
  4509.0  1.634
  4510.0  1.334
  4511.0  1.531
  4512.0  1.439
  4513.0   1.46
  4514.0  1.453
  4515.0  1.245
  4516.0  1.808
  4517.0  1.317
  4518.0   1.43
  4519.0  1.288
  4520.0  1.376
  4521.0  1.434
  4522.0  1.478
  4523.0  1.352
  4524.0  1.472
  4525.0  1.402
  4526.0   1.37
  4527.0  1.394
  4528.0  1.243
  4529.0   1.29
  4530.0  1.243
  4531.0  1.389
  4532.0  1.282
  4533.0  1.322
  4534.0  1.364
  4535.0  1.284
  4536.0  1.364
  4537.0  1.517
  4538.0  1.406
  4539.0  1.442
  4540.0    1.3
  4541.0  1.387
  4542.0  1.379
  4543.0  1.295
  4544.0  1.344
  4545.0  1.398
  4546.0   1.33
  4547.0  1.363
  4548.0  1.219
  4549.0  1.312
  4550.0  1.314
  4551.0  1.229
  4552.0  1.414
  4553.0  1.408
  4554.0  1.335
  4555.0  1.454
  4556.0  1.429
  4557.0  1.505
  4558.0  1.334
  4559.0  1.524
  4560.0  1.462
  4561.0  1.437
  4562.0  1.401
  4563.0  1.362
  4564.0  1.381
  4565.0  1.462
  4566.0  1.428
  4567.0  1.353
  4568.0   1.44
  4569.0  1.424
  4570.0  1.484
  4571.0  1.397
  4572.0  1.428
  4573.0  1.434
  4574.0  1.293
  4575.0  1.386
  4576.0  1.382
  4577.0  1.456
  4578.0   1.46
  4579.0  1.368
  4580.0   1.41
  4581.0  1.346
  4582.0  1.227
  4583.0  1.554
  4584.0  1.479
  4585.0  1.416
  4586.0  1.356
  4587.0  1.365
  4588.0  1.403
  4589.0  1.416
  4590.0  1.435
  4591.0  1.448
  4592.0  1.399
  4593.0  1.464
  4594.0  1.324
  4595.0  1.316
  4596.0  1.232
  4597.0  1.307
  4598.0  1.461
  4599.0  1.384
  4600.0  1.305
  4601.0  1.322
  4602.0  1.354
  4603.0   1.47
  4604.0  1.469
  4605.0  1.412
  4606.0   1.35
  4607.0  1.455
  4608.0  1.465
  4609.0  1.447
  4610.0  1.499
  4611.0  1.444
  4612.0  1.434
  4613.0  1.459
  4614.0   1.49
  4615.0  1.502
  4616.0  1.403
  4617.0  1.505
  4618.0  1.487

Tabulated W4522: -2.1 AA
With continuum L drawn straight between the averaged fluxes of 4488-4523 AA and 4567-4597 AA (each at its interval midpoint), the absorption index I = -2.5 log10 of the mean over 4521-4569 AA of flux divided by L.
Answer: 0.030 mag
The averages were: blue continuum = 1.43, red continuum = 1.4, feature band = 1.38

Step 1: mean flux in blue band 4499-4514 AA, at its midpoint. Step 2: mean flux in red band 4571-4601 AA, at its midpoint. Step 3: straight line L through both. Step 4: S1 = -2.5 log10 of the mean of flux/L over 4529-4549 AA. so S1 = 0.08 mag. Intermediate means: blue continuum 1.49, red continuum 1.39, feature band 1.35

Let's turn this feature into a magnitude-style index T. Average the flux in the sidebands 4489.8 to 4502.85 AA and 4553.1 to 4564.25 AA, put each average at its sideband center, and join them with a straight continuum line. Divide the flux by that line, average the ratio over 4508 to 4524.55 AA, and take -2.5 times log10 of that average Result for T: -0.03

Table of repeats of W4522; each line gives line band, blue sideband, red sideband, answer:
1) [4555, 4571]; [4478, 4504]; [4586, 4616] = -0.4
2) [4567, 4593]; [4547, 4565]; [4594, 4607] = -0.6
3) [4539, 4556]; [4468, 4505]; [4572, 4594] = 0.7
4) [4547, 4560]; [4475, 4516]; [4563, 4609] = 0.2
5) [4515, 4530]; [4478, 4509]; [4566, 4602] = 0.0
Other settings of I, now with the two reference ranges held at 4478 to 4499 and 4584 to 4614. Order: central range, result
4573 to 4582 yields 0.01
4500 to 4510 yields -0.12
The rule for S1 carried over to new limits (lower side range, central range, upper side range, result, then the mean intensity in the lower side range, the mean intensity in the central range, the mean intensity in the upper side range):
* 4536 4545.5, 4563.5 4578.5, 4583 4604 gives -0.02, 1.38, 1.41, 1.39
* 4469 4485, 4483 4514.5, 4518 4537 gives -0.03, 1.39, 1.41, 1.36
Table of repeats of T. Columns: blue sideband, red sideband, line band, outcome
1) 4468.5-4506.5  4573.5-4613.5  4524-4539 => 0.04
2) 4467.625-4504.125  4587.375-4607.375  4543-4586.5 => 0.00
